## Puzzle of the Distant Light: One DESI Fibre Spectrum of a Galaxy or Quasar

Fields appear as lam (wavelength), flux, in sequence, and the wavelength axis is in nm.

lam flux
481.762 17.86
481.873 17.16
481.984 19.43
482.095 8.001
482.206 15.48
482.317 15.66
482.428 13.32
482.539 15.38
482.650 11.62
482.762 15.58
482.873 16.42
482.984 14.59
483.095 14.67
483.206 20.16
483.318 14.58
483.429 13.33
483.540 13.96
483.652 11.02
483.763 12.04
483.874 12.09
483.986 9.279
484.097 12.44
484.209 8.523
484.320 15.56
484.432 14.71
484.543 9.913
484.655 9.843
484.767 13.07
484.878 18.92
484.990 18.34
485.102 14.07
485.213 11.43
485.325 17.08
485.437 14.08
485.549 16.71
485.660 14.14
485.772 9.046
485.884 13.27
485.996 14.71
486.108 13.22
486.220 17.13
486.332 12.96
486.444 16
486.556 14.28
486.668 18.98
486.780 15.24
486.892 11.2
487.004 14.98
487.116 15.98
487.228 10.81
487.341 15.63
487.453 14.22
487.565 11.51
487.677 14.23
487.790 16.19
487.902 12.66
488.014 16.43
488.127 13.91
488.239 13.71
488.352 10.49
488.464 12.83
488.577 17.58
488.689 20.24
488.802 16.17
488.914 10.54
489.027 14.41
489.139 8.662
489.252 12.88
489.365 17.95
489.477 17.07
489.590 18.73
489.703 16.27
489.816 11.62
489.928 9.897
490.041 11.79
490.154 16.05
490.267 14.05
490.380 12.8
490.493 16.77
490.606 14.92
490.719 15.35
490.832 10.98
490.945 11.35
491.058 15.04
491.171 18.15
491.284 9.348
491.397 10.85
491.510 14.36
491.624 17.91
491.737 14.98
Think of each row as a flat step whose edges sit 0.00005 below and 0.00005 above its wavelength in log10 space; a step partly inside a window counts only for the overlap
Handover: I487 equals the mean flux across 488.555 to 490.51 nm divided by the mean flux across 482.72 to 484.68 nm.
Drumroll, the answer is 1.1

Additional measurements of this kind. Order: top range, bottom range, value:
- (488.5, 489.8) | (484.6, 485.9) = 1.08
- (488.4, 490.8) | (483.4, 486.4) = 1.09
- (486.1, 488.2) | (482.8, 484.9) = 1.09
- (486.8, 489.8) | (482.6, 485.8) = 1.05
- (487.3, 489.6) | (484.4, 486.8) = 1.01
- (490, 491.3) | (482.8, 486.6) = 1.01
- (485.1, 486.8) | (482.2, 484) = 1.03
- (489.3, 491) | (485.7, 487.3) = 1.02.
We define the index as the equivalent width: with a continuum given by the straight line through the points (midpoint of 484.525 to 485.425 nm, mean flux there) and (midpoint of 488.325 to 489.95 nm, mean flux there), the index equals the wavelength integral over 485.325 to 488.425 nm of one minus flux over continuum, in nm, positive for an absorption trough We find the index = 0.04 nm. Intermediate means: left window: 14.2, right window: 14.5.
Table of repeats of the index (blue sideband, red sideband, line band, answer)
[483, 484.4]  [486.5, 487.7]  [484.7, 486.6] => -0.106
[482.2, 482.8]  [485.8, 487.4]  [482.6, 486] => 0.172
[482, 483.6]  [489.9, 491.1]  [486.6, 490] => -0.114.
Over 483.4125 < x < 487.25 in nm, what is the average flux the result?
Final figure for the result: 13.7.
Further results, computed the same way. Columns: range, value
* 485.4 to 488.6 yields 14.2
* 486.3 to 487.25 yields 14.7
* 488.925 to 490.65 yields 14.2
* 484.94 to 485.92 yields 14.2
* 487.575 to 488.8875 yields 14.7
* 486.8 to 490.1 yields 14.1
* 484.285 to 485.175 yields 14.2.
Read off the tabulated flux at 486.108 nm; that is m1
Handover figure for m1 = 13.22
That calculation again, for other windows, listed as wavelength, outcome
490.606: 14.92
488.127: 13.91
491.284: 9.348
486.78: 15.24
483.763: 12.04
